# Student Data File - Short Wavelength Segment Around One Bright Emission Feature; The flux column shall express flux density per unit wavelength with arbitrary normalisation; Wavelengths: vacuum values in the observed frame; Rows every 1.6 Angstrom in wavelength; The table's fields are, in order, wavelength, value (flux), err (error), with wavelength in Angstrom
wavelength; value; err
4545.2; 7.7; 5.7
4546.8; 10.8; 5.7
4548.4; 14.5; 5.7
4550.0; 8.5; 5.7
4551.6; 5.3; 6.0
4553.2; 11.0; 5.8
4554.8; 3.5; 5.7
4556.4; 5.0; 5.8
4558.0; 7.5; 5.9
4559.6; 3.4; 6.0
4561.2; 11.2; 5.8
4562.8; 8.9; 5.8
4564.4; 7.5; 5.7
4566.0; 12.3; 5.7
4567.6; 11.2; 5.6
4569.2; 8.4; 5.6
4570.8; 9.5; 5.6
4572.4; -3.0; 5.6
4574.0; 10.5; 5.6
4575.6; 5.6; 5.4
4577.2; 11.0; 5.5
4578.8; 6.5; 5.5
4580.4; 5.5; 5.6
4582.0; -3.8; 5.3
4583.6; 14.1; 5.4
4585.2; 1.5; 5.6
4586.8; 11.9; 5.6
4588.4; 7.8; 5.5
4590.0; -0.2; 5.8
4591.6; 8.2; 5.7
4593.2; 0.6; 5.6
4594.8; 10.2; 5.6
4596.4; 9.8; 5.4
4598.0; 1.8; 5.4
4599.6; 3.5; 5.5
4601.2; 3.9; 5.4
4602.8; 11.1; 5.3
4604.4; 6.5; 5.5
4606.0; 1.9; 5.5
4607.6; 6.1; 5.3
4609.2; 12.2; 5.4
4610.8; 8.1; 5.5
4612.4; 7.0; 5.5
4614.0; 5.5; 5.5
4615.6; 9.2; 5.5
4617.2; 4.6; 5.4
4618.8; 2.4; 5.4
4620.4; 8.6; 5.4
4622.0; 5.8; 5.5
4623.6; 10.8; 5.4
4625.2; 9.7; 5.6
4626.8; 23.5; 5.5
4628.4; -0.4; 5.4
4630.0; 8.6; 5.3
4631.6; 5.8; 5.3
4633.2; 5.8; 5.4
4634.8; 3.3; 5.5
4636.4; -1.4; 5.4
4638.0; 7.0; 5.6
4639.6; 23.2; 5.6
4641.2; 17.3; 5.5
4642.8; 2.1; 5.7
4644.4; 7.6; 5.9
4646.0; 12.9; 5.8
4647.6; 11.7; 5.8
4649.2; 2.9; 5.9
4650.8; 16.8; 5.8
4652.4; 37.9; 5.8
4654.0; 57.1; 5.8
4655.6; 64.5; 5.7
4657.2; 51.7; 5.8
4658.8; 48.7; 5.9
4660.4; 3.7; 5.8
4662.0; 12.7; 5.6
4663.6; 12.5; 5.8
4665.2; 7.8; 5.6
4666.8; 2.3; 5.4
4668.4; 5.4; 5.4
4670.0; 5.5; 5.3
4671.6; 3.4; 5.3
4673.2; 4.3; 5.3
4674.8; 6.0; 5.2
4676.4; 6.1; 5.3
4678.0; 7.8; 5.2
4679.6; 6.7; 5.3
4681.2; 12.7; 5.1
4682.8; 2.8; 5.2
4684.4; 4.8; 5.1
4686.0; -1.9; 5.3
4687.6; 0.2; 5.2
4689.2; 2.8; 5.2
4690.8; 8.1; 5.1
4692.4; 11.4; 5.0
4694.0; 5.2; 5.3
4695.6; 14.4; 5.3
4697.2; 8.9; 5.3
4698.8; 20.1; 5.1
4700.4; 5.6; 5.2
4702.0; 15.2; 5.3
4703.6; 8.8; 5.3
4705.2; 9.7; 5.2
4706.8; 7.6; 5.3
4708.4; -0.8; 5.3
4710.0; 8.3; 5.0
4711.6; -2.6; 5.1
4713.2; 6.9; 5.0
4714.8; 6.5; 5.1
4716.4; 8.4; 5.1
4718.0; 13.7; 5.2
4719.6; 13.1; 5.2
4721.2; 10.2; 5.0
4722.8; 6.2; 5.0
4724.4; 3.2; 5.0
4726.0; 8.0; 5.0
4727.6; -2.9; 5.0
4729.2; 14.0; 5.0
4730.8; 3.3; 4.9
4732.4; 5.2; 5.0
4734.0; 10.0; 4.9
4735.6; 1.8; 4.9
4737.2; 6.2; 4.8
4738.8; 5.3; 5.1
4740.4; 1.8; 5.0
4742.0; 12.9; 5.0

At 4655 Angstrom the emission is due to [O II]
